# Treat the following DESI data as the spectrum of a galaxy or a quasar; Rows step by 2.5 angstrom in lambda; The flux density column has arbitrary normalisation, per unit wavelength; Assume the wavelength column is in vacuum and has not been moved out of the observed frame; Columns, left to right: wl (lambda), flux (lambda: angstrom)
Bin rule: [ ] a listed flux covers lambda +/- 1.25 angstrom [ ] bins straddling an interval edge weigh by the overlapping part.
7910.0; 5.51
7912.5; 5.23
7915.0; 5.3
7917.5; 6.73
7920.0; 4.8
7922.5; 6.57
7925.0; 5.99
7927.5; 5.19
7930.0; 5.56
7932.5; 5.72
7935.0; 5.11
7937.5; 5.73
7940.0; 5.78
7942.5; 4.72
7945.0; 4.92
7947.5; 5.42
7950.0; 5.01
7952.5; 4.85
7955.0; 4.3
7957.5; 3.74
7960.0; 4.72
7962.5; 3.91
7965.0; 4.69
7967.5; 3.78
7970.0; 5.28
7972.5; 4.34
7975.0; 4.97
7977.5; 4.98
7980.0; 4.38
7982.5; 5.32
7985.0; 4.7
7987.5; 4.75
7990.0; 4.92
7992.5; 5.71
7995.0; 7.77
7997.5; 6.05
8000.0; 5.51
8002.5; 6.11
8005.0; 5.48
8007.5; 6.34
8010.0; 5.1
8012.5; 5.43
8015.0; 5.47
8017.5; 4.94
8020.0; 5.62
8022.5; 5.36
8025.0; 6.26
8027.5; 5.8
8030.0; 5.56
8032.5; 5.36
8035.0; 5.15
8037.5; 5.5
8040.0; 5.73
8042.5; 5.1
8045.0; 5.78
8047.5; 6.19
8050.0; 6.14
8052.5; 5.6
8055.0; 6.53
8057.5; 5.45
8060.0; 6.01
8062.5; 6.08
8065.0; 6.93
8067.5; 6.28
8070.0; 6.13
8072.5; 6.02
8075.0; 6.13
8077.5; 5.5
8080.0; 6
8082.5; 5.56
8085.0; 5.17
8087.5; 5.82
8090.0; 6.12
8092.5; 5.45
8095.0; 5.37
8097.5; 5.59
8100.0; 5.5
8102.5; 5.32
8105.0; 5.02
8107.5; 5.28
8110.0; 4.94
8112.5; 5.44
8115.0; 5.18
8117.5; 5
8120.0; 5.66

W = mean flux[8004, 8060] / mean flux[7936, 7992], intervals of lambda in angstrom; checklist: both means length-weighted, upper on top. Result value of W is 1.18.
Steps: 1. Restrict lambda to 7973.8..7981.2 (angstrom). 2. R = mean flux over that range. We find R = 4.78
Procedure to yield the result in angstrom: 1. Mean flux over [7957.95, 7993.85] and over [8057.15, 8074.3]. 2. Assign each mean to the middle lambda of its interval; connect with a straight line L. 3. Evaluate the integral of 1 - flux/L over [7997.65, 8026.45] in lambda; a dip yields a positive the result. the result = -1.7 angstrom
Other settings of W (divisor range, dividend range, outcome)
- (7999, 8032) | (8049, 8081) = 1.08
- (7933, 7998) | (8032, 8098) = 1.16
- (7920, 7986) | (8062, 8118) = 1.13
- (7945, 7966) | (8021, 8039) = 1.21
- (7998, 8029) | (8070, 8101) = 1.01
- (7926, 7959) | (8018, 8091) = 1.14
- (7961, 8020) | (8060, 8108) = 1.10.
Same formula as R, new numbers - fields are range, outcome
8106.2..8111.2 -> 5.11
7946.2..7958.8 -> 4.67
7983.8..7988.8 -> 4.73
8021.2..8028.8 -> 5.8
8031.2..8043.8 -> 5.37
